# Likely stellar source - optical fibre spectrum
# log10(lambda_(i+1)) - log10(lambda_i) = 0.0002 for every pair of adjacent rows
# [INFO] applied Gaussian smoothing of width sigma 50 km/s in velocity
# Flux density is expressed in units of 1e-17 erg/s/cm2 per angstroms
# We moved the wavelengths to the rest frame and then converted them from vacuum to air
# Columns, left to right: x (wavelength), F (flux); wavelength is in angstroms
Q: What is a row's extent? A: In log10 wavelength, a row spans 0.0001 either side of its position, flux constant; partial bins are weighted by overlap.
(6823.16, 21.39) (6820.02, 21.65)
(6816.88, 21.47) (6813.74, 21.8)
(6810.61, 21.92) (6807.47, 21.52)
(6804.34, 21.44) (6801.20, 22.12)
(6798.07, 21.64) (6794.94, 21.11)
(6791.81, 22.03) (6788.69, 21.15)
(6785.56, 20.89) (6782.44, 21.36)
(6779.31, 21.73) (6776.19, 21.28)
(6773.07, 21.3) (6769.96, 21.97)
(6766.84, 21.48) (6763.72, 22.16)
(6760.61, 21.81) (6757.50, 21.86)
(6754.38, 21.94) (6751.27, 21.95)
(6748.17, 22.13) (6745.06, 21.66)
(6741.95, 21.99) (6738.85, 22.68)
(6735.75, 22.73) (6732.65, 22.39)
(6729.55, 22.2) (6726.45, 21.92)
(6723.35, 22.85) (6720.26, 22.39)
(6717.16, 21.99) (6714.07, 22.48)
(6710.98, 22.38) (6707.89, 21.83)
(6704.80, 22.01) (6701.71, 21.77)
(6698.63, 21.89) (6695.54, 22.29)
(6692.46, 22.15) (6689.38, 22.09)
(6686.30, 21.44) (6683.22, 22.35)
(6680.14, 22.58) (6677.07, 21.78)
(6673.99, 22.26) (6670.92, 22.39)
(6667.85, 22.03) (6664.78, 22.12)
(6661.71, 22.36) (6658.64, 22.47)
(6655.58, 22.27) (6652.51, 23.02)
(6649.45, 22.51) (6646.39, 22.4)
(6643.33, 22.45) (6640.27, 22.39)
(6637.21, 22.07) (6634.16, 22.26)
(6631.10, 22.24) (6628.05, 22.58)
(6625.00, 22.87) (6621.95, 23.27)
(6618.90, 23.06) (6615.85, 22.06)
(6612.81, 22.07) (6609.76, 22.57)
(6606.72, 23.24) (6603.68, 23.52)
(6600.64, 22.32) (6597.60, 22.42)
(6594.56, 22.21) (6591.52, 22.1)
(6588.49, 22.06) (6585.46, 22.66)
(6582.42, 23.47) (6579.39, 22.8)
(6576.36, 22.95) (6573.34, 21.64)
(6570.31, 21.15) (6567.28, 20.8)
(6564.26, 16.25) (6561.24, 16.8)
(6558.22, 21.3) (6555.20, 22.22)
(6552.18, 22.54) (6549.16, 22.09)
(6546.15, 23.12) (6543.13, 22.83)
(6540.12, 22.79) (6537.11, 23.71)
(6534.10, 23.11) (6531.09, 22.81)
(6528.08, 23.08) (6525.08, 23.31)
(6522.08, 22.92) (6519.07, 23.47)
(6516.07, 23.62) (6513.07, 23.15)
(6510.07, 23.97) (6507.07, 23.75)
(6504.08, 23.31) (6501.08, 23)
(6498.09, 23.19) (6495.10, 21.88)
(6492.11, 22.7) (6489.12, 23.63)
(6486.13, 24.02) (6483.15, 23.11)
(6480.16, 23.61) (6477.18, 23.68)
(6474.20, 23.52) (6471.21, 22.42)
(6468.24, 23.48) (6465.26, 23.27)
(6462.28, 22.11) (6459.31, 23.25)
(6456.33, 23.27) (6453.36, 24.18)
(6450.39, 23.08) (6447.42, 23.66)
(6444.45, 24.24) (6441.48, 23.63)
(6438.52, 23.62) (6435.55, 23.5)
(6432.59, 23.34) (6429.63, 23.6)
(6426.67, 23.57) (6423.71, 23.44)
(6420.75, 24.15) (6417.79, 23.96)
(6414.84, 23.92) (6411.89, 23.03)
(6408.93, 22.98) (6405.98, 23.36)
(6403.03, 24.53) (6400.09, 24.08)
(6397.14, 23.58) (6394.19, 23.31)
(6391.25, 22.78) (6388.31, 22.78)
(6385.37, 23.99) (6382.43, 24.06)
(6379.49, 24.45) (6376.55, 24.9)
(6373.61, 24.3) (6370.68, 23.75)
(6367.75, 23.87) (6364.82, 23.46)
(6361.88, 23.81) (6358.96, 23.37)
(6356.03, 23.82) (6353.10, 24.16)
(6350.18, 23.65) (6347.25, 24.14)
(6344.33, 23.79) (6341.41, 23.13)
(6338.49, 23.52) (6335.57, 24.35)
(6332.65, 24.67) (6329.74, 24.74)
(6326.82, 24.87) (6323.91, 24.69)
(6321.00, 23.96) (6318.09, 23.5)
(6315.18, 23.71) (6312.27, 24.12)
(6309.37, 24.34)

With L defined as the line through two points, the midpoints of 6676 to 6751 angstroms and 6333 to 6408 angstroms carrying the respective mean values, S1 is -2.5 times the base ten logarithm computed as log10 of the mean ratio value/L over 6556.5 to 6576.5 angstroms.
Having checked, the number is 0.15 mag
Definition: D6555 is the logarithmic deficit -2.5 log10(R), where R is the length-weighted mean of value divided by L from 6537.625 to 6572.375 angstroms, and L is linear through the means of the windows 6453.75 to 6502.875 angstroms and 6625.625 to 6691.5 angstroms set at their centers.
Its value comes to 0.08 mag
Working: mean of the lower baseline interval 23.2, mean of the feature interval 21.2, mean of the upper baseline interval 22.3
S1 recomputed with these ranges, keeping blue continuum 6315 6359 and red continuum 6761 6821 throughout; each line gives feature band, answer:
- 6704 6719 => -0.01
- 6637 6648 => 0.00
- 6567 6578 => 0.05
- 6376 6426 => 0.00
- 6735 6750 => -0.02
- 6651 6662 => -0.01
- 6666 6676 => 0.00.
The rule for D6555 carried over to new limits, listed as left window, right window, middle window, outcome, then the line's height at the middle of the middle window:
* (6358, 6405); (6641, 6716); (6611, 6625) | 0.00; 22.5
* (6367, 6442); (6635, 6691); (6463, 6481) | 0.00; 23.3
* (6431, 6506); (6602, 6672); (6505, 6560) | 0.00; 23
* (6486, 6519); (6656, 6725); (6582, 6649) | 0.00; 22.6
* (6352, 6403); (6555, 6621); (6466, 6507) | -0.02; 22.8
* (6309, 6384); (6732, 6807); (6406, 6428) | 0.00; 23.7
